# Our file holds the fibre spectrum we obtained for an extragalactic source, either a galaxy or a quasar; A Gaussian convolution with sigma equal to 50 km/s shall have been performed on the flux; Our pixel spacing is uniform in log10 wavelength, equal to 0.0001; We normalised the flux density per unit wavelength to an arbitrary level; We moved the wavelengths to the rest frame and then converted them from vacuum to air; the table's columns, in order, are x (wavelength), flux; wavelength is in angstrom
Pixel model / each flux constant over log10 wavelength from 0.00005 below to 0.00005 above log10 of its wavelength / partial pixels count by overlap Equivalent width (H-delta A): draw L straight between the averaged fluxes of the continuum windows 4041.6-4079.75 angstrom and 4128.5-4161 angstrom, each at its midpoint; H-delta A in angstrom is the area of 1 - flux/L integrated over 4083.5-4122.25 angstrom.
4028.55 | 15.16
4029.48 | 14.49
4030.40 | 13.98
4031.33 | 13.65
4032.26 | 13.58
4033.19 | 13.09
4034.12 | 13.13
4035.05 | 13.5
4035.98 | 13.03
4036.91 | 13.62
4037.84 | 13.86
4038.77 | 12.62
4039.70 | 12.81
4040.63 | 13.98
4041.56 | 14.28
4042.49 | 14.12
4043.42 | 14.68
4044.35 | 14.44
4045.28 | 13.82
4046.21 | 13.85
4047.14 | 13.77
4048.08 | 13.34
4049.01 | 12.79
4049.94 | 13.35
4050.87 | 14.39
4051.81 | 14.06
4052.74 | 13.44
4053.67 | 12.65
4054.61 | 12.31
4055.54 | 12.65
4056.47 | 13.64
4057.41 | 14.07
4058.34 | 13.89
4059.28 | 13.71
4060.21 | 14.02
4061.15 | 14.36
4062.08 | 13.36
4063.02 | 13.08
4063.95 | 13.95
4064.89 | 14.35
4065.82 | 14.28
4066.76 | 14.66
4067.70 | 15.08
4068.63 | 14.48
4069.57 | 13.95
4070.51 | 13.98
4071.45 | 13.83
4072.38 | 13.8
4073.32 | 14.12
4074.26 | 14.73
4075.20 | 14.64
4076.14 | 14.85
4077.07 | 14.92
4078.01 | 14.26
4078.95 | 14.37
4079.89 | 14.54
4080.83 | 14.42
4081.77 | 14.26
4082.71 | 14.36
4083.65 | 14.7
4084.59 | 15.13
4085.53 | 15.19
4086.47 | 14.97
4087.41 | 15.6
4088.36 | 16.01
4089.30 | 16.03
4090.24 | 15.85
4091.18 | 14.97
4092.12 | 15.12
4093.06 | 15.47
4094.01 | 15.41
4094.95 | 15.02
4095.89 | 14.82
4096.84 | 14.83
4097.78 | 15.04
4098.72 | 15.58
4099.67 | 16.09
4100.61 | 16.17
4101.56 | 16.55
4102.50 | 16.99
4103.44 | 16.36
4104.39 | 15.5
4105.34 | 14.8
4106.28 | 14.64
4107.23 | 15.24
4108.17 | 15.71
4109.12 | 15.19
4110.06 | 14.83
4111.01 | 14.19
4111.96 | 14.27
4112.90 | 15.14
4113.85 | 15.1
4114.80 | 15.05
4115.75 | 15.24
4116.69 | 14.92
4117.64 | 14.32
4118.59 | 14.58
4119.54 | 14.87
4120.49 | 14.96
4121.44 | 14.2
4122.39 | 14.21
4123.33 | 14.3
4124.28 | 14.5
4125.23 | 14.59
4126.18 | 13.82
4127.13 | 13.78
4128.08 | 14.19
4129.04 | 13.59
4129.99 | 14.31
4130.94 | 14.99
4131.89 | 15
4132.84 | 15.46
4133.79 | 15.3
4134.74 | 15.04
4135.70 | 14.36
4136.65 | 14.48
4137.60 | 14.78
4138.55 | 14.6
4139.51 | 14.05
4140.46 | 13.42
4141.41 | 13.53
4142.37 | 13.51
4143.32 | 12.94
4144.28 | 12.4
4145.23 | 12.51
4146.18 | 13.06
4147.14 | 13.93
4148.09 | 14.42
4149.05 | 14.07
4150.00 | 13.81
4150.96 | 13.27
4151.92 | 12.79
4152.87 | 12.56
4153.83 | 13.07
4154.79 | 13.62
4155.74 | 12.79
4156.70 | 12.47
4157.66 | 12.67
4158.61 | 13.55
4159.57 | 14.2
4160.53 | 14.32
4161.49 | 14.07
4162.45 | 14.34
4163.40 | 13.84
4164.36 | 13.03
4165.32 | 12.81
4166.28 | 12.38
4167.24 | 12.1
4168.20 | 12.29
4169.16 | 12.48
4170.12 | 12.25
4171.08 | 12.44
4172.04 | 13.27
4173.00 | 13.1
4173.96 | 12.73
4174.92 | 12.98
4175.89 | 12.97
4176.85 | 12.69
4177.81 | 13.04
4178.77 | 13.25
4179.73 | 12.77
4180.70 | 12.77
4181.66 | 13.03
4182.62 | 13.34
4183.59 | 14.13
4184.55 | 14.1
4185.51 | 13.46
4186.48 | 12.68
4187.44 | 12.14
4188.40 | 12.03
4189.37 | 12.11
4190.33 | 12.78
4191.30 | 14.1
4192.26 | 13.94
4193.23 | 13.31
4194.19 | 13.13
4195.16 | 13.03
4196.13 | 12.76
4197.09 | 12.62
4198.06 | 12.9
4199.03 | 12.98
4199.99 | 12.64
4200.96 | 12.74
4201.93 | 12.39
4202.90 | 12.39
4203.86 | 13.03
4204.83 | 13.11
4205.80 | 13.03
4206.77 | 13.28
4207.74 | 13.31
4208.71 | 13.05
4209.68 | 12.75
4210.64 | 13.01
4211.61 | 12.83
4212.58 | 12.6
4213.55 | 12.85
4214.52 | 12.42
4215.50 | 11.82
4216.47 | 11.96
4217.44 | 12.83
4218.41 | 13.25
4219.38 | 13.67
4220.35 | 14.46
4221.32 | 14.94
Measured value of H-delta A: -3.8 angstrom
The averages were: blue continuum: 14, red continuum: 13.8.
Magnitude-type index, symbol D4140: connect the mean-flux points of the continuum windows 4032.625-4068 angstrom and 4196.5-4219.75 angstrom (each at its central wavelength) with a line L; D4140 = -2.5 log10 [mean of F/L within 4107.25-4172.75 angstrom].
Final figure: -0.06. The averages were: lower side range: 13.7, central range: 13.9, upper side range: 12.8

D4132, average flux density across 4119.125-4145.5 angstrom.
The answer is 14.2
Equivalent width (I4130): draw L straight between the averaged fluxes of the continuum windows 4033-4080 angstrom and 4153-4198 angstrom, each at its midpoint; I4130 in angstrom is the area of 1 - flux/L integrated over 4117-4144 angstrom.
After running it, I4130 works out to -2.0 angstrom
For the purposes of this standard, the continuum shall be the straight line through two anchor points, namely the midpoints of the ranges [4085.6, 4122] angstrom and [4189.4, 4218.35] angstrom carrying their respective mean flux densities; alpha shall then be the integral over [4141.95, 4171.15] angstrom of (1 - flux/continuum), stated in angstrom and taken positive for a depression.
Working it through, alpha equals 1.7 angstrom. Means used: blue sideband 15.2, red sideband 12.9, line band 13.2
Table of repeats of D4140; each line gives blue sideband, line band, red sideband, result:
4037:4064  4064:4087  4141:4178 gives -0.08 mag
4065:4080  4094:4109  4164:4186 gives -0.11 mag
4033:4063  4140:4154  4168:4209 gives -0.01 mag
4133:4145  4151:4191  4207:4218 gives 0.04 mag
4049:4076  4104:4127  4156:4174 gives -0.10 mag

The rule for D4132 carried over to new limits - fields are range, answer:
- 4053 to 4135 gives 14.7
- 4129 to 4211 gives 13.3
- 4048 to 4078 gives 13.9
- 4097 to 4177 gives 14.1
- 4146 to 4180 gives 13.2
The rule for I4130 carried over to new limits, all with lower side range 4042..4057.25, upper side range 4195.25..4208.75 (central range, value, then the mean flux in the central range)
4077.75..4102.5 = -3.4 angstrom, 15.2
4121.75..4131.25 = -0.7 angstrom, 14.2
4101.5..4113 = -1.7 angstrom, 15.3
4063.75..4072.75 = -0.5 angstrom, 14.3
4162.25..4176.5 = 0.2 angstrom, 12.8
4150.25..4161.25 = -0.1 angstrom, 13.2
